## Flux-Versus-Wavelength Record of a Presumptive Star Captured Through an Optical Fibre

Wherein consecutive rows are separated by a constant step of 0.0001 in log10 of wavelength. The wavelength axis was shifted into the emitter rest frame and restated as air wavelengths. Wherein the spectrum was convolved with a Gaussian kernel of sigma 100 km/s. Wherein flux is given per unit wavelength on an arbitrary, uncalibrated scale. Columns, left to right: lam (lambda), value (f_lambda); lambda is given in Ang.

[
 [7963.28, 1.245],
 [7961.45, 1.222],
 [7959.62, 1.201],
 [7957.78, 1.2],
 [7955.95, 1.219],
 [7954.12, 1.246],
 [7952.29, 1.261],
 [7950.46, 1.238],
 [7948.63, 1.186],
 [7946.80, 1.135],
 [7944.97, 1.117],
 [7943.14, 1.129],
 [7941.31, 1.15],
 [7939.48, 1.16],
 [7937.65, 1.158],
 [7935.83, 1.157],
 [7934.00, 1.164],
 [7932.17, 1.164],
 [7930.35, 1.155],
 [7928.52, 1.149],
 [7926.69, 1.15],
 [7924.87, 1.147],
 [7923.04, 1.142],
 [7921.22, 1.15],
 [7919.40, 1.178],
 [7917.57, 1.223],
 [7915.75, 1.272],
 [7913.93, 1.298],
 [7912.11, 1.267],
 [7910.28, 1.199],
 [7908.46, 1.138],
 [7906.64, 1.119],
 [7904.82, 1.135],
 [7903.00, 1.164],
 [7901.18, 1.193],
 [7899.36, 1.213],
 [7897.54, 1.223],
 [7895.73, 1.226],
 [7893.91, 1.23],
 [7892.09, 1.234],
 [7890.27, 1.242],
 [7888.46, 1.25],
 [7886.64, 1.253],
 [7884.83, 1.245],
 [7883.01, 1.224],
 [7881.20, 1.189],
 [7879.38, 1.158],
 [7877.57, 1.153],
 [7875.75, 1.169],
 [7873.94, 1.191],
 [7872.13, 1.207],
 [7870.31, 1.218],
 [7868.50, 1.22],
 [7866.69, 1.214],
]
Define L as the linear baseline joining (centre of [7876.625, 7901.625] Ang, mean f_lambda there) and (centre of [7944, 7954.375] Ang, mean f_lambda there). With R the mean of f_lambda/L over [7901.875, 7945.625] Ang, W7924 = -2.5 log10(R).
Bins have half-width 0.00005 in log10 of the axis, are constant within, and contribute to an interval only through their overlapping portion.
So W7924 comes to 0.03 mag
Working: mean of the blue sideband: 1.22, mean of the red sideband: 1.19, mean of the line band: 1.17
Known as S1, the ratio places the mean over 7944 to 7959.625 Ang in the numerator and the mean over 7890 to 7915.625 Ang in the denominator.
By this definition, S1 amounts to 0.99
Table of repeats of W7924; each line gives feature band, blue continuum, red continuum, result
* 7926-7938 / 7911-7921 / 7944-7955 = 0.06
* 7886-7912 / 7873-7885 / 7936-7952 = -0.02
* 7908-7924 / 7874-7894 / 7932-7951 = -0.02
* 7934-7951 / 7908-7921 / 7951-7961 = 0.06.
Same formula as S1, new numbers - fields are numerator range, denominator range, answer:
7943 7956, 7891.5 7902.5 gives 0.98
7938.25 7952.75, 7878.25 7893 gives 0.96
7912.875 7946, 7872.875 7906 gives 0.97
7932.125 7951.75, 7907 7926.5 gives 0.97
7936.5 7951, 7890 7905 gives 0.96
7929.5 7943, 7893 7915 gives 0.96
